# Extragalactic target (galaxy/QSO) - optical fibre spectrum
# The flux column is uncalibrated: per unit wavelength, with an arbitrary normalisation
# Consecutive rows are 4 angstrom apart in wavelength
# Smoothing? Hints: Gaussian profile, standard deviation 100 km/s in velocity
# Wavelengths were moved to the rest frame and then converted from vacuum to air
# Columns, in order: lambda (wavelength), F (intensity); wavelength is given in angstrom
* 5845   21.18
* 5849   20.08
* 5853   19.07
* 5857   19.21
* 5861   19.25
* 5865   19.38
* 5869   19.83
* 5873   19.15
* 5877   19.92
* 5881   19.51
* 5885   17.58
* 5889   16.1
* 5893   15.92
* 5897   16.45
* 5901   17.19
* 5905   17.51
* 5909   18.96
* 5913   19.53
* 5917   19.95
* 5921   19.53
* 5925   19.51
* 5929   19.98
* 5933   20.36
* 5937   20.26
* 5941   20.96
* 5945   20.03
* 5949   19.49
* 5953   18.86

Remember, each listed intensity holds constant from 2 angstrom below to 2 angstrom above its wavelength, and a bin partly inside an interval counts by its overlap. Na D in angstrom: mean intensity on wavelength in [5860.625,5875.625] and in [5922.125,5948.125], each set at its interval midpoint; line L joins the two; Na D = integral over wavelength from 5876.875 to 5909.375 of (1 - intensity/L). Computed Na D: 3.6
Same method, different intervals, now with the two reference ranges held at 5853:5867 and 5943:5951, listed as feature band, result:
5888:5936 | 2.6 angstrom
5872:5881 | -0.1 angstrom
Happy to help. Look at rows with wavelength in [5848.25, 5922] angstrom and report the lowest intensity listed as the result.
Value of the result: 15.92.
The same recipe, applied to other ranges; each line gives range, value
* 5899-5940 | 17.19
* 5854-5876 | 19.15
